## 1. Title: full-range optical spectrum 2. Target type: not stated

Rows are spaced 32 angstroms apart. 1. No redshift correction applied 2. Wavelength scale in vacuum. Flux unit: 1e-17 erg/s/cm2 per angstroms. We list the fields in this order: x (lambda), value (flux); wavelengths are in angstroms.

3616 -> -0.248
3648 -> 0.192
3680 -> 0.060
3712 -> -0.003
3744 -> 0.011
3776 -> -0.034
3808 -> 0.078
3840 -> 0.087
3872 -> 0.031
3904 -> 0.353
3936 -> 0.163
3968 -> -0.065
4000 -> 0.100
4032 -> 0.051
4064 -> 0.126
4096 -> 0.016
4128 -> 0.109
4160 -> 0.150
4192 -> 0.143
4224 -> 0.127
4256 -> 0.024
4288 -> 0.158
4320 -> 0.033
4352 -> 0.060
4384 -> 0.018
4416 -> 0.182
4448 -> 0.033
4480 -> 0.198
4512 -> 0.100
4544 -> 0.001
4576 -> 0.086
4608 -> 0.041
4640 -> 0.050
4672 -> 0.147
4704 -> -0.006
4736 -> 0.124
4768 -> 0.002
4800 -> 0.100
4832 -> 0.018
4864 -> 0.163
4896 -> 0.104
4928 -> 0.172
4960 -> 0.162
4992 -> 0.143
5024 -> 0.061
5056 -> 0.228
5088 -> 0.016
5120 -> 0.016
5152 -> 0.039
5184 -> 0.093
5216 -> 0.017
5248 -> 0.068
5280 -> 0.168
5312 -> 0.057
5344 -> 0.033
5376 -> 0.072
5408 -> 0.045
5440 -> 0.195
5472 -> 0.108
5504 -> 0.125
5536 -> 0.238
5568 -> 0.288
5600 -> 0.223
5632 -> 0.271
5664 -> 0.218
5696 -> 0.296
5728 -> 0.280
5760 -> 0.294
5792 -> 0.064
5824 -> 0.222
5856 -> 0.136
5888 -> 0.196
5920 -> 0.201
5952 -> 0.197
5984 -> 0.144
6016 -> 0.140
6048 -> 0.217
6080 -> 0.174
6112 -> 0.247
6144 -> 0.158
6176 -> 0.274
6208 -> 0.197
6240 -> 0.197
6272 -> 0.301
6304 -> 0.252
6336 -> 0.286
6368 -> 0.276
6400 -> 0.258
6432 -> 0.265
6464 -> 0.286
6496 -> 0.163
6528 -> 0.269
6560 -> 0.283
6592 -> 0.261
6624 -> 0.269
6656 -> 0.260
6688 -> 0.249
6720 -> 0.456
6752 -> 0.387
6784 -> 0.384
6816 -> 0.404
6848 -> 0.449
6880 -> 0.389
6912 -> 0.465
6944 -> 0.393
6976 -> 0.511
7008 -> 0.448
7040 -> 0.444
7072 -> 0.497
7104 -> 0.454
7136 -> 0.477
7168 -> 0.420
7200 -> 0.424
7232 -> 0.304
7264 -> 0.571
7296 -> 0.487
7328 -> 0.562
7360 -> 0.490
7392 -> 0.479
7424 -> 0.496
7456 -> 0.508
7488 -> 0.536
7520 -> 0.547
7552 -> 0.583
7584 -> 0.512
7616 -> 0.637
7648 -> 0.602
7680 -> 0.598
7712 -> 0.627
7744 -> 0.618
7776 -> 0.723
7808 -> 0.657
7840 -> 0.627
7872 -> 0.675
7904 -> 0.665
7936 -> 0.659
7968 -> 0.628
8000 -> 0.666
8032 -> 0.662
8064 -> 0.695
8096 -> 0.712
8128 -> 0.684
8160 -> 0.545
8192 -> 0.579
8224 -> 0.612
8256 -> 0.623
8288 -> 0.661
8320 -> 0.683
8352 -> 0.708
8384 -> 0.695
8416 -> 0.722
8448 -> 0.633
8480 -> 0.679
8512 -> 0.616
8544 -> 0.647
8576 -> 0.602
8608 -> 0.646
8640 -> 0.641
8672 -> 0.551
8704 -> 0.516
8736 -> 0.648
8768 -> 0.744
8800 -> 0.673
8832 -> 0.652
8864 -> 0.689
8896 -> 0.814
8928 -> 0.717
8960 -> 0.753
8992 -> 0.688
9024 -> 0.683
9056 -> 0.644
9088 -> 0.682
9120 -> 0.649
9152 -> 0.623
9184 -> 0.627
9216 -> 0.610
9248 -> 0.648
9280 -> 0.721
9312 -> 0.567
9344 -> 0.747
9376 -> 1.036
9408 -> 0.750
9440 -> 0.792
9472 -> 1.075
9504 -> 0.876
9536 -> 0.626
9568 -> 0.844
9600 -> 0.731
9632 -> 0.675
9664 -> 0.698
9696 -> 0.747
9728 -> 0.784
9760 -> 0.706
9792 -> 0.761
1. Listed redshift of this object 0.679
